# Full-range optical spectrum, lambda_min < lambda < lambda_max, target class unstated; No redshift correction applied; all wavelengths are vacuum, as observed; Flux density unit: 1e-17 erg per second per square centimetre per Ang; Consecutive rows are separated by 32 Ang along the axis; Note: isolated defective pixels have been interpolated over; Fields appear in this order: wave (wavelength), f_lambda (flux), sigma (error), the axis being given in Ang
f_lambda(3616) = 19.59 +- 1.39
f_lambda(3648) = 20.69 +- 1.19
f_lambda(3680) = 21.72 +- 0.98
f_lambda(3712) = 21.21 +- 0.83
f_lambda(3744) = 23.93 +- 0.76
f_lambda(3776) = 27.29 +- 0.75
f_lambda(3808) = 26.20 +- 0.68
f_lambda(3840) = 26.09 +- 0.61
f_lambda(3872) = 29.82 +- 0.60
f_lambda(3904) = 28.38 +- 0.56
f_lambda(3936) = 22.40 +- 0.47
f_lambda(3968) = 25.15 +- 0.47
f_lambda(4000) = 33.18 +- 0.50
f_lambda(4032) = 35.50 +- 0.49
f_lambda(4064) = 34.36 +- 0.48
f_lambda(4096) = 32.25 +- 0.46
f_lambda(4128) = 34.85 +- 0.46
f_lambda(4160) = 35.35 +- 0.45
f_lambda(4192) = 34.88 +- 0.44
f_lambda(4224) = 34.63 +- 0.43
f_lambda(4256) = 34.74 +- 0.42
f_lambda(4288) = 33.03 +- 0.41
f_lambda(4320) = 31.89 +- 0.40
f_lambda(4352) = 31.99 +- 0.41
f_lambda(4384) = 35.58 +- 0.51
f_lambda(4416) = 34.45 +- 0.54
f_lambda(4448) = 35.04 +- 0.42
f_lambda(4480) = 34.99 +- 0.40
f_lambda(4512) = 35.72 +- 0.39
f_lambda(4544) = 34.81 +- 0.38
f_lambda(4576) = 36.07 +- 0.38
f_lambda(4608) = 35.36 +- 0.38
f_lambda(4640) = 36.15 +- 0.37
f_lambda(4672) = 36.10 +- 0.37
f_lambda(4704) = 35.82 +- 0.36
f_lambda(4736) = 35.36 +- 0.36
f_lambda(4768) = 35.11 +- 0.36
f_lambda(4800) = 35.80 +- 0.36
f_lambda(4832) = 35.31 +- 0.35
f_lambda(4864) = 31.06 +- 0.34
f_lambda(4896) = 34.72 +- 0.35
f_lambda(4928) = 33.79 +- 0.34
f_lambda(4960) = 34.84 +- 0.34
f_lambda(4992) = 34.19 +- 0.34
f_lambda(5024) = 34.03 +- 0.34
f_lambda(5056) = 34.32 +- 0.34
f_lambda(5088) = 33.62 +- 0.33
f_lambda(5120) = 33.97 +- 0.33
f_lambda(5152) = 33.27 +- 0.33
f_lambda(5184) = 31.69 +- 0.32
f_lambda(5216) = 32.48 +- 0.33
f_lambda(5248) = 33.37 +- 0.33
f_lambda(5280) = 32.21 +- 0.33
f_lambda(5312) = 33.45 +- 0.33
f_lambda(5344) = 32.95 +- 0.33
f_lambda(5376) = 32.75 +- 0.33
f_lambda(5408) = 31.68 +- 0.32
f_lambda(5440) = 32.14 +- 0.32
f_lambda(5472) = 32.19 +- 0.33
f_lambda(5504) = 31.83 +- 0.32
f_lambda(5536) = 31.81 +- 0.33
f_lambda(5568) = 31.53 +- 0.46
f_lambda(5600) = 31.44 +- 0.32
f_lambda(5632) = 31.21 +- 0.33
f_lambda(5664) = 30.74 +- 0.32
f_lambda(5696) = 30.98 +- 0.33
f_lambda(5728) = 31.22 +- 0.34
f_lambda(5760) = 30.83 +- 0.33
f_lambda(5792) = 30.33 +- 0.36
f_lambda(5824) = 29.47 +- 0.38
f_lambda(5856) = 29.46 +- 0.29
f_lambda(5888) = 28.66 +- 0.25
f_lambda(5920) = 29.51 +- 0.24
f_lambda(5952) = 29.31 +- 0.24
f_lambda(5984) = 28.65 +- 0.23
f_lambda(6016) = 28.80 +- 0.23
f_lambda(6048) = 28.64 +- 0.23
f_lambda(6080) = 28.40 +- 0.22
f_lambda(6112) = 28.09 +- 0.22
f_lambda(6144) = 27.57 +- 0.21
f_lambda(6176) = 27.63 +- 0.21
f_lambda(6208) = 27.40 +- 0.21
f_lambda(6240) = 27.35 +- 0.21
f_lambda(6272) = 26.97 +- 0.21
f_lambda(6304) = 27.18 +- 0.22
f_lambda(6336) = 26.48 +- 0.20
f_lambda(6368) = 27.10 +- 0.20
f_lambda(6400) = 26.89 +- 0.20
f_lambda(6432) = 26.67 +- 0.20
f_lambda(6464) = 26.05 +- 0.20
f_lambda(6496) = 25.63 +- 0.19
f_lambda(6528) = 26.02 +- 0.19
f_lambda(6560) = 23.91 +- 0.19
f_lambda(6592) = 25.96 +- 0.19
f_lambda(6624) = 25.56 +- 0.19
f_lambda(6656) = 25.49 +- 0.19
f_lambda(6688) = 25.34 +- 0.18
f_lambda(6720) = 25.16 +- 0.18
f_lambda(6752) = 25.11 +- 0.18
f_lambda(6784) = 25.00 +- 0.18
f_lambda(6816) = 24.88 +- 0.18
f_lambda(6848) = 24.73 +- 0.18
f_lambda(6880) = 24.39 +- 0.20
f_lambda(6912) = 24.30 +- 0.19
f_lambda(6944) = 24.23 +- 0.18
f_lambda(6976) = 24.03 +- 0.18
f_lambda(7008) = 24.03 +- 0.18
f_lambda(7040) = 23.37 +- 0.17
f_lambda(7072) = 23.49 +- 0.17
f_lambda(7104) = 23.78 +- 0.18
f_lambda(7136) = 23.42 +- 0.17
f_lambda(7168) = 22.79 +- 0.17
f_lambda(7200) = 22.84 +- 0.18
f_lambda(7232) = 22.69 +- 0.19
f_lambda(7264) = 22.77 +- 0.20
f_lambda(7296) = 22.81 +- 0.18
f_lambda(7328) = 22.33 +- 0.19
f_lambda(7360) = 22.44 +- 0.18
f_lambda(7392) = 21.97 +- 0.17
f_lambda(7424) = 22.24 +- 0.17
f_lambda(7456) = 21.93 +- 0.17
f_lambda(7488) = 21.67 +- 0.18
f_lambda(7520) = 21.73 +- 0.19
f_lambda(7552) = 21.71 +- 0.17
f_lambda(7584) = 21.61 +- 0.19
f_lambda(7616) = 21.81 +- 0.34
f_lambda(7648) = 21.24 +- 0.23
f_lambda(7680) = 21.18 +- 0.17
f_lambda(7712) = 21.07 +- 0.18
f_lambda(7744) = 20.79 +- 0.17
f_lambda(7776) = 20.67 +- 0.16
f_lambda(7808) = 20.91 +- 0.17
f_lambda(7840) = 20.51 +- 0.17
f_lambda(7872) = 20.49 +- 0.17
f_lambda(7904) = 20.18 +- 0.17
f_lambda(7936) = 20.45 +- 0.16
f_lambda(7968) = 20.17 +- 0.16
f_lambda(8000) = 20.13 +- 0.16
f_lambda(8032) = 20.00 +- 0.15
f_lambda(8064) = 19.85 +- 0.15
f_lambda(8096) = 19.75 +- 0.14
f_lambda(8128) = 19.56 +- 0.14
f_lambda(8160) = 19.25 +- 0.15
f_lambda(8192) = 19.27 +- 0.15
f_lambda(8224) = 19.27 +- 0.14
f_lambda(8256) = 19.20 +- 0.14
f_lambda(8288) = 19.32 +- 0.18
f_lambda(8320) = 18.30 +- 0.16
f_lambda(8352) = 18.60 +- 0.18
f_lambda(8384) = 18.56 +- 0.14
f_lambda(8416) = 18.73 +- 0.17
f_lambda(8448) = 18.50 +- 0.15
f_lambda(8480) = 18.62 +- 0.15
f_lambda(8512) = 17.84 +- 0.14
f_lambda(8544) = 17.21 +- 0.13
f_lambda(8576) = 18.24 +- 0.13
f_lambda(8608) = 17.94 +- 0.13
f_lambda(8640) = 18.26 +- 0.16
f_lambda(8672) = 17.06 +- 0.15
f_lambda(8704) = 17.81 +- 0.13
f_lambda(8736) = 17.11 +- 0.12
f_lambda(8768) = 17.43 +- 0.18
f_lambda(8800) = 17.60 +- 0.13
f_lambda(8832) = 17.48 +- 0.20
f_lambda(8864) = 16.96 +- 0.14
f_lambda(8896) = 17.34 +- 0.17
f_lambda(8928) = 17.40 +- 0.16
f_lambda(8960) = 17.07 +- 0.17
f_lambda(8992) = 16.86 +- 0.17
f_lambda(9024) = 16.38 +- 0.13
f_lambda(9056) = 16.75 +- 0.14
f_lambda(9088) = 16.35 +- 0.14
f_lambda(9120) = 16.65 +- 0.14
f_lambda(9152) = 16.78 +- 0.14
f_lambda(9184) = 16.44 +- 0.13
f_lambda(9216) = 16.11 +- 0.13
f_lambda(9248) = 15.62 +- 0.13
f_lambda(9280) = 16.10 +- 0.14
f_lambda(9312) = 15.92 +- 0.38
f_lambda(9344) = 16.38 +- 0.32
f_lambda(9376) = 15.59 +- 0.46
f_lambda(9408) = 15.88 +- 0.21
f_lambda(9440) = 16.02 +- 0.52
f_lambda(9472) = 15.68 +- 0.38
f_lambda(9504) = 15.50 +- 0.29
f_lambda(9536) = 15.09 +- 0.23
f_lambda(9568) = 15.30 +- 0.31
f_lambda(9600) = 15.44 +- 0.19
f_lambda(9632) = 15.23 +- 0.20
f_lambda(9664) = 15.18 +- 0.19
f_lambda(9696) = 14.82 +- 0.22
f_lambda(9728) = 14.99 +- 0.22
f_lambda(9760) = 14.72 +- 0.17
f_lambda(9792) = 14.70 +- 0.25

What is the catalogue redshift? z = 0.00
